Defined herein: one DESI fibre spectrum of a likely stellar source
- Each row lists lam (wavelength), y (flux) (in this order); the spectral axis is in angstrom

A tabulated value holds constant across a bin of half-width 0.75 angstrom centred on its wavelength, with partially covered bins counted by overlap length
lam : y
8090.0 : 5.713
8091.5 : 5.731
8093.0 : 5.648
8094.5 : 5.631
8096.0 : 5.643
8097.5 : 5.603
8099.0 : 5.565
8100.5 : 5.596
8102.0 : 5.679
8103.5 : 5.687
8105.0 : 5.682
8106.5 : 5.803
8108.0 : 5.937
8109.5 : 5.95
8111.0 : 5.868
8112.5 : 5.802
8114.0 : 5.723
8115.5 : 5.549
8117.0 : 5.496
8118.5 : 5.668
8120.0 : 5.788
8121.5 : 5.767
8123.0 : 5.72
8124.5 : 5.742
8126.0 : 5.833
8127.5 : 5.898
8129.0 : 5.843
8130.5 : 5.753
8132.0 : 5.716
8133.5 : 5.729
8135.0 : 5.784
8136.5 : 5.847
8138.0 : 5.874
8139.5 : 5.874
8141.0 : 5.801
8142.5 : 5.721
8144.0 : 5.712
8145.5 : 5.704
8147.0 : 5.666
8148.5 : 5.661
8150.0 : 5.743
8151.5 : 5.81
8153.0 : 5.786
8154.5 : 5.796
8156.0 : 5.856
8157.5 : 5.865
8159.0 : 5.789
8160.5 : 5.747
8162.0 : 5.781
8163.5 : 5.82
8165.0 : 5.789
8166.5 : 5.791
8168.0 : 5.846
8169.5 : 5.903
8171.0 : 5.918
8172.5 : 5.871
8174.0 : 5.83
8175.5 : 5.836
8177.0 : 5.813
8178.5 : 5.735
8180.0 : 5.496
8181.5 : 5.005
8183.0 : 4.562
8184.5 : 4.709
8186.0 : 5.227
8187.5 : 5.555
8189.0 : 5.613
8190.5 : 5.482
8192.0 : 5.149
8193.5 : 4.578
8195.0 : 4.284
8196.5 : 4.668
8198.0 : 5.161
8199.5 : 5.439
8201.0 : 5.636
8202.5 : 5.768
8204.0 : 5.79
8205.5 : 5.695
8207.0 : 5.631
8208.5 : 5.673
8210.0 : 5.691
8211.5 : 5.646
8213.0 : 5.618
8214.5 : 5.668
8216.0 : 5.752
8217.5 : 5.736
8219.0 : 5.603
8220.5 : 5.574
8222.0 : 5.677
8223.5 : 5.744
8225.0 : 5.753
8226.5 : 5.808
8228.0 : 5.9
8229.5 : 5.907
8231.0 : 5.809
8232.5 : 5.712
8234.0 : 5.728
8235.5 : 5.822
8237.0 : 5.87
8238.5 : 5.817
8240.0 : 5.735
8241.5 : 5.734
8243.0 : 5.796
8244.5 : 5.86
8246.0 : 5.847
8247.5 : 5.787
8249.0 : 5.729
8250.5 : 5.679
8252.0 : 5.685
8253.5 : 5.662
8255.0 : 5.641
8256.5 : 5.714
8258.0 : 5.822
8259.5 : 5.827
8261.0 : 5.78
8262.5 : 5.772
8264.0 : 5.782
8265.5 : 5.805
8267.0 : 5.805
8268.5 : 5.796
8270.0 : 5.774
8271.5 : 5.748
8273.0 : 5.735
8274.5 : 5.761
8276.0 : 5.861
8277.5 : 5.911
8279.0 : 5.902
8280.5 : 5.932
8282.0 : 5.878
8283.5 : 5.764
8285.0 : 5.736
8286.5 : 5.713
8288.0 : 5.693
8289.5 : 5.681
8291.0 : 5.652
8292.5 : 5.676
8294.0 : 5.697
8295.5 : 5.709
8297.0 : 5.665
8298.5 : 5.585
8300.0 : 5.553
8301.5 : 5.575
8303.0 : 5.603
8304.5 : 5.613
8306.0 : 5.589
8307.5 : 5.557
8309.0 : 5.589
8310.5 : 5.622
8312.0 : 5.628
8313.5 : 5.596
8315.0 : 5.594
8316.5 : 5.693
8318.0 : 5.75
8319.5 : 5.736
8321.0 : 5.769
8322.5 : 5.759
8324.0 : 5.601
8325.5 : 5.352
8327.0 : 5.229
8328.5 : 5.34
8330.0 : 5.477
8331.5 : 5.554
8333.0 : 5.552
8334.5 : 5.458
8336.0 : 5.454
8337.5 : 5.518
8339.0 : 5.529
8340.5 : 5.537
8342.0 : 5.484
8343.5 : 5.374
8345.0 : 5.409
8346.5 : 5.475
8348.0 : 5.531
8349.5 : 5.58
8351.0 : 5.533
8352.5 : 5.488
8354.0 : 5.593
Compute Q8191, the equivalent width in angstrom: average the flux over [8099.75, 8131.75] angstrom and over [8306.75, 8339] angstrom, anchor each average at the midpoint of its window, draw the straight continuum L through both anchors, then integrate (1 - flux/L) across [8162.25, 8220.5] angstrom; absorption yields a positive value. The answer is 1.8 angstrom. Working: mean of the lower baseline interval 5.75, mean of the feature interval 5.5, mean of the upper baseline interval 5.56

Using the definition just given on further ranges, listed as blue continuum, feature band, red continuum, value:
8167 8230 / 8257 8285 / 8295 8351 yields -1.4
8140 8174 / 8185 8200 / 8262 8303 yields 1.8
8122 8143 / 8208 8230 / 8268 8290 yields 0.3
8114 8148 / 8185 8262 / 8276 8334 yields 1.1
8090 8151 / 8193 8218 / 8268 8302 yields 1.3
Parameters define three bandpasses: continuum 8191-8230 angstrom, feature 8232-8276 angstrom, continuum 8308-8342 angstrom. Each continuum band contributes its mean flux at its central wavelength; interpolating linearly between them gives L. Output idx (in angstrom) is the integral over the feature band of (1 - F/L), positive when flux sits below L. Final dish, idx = -1.9 angstrom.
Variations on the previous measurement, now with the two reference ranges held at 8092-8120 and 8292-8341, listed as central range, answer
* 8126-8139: -0.3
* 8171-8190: 0.7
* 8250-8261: -0.2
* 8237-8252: -0.4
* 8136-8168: -0.6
